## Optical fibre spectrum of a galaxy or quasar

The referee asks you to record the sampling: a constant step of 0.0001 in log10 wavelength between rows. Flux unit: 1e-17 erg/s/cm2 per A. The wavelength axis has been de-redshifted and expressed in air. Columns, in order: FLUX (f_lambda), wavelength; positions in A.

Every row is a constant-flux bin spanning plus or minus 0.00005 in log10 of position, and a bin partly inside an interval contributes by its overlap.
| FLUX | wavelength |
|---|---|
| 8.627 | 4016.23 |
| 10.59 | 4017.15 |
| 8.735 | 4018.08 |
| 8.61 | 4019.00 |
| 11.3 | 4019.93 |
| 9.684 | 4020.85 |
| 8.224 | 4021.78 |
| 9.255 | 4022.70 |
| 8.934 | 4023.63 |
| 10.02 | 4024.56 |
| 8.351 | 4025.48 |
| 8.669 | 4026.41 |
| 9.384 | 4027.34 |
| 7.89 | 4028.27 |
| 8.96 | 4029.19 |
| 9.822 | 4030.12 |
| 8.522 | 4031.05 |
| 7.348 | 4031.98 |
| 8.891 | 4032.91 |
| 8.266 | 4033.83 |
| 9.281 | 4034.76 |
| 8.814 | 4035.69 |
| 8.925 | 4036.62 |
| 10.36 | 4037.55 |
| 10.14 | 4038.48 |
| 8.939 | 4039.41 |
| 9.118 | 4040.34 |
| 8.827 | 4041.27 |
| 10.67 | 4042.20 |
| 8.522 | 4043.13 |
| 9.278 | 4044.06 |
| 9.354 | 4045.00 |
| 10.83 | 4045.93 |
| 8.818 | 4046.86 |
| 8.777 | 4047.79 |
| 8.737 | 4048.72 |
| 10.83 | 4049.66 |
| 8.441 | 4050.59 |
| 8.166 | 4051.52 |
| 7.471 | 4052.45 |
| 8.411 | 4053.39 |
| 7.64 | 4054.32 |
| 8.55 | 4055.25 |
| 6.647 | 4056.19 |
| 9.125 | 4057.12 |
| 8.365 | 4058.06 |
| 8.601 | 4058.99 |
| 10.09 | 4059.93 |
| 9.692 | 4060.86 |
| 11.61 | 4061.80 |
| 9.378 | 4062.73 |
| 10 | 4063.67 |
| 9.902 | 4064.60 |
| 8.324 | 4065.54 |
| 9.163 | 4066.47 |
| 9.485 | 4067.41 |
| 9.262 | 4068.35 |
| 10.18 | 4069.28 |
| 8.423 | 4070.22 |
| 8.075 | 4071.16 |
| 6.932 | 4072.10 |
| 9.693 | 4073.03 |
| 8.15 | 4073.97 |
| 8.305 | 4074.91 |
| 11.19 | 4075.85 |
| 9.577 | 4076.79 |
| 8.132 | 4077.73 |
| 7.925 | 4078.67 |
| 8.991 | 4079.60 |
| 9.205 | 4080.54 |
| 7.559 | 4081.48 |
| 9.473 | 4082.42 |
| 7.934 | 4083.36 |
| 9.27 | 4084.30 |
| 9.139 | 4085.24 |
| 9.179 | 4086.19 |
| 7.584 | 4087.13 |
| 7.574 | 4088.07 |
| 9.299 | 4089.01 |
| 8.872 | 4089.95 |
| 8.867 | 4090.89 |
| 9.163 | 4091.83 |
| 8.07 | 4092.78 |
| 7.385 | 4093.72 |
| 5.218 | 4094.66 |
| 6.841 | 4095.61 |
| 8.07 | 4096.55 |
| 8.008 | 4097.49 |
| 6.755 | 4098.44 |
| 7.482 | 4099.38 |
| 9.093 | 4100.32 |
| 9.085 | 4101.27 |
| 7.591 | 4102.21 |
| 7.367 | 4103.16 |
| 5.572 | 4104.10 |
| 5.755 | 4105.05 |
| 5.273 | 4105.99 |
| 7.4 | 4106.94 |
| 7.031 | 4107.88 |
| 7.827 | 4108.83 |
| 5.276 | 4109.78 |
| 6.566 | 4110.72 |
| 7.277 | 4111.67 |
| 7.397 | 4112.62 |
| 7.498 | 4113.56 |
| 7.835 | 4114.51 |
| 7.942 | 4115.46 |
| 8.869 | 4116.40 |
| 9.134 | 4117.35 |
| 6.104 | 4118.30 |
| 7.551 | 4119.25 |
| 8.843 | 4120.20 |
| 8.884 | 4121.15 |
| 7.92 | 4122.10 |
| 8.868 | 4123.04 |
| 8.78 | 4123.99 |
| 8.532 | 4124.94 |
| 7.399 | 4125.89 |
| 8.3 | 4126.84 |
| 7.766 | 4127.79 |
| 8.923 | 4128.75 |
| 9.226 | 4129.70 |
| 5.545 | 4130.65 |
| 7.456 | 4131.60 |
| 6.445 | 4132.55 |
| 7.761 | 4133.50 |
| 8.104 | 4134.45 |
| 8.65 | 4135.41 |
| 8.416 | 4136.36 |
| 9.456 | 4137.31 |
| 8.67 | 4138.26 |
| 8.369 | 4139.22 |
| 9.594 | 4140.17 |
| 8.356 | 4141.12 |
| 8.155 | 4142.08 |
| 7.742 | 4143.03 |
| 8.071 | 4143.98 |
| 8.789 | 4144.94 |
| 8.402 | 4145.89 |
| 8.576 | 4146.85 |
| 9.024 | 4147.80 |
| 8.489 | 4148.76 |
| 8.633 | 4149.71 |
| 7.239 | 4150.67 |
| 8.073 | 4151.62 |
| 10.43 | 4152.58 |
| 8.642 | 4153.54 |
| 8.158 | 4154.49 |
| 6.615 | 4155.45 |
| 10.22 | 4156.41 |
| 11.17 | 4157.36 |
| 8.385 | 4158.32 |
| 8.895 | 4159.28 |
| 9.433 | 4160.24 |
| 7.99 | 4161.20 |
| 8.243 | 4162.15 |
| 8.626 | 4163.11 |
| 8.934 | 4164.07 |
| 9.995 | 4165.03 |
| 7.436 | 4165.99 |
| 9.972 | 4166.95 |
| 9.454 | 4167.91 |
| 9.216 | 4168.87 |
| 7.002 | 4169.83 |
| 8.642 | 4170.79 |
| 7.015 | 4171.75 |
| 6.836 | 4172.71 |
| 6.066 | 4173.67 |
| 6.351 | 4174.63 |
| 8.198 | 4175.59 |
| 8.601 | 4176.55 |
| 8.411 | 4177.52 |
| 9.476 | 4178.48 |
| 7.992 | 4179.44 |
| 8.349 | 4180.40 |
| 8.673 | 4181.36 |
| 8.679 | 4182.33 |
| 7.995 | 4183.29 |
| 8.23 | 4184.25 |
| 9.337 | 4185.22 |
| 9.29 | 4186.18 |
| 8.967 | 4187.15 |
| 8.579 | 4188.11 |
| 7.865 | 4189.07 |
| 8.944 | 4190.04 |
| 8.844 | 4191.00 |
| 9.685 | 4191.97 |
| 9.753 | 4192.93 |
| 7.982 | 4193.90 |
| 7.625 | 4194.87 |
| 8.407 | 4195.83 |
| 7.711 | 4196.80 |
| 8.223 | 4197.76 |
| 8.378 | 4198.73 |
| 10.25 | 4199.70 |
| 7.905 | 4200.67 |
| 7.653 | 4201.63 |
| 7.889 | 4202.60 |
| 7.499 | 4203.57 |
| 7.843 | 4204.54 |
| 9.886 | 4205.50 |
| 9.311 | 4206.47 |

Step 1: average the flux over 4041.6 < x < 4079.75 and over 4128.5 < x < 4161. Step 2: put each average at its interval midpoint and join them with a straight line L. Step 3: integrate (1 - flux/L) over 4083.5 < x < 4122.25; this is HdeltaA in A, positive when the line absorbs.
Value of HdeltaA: 4.6 A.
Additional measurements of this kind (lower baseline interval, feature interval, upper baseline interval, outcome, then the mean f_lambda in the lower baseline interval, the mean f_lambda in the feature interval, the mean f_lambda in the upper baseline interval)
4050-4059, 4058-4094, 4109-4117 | -4.8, 8.16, 8.94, 7.38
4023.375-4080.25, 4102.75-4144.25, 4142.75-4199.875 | 4.5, 9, 7.77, 8.51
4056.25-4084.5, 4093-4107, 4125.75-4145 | 2.4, 9.03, 7.14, 8.15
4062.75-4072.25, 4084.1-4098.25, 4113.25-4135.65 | 0.8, 9.06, 8.11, 8.01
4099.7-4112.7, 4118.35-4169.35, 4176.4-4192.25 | -4.3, 7.03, 8.49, 8.69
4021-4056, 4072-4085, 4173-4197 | 0.0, 8.94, 8.8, 8.4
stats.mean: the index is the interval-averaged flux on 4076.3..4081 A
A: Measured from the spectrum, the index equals 8.78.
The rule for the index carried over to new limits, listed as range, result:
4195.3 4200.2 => 8.58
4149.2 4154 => 8.6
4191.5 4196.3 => 8.69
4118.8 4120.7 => 8.2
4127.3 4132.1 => 7.77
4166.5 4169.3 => 9.55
